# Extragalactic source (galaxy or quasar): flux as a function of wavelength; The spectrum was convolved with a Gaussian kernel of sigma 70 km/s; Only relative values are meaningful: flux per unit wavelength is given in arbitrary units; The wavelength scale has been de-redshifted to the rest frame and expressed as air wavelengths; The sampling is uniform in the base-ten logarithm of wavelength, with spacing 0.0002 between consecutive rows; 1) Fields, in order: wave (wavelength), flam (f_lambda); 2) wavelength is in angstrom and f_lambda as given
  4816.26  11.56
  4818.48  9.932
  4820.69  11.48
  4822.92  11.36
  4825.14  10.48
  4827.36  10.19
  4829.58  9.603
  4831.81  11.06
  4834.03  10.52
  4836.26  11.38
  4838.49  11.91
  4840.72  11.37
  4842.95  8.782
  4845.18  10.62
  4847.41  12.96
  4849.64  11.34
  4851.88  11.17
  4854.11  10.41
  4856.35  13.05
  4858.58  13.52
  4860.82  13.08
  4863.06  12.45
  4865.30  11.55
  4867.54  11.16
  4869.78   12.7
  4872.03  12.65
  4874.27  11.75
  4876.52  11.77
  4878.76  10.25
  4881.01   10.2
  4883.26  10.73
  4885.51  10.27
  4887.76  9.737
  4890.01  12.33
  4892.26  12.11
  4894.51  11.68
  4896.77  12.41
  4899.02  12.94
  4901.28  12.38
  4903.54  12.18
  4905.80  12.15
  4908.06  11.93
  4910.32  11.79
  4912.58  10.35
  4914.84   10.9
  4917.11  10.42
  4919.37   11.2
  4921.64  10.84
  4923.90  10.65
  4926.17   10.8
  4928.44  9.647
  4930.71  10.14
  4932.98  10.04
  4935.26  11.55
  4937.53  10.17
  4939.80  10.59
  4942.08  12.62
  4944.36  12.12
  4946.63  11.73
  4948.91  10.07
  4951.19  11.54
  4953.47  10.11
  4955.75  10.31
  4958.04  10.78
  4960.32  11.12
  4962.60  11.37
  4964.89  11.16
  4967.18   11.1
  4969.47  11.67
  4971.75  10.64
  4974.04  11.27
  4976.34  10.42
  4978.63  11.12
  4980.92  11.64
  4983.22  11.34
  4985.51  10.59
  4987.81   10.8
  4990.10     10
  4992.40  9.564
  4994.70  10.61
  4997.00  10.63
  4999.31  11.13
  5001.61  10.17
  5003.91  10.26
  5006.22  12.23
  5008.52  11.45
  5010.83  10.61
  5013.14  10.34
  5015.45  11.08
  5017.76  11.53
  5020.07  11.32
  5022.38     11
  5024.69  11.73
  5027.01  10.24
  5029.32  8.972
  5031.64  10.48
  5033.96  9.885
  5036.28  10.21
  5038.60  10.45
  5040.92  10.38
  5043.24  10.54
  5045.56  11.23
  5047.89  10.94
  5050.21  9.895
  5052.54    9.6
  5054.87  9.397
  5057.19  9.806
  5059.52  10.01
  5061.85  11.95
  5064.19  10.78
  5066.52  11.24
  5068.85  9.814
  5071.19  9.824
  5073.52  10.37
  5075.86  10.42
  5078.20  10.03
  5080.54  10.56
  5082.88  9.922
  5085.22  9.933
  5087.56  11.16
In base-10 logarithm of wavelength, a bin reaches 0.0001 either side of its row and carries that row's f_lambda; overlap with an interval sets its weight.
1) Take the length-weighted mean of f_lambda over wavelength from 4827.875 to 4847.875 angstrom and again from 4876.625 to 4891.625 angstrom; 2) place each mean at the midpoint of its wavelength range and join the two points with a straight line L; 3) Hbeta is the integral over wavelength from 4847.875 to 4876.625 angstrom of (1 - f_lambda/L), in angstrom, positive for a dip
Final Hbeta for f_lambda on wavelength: -3.5 angstrom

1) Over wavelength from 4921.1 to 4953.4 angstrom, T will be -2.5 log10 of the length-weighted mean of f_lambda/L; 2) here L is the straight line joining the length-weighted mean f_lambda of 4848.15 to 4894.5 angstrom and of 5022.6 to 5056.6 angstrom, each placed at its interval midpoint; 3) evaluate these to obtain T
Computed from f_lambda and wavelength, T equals 0.02 mag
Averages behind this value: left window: 11.6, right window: 10.3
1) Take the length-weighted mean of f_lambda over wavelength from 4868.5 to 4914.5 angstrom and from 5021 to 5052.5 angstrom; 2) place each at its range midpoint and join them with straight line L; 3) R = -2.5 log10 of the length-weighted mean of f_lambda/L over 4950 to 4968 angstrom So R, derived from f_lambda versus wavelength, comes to 0.01 mag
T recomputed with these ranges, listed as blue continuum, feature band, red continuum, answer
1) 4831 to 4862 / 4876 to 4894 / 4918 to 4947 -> 0.03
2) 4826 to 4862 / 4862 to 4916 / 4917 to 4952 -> -0.05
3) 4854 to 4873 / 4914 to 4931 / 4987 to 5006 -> 0.09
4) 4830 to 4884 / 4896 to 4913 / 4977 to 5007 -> -0.08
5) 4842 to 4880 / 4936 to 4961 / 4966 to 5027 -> 0.02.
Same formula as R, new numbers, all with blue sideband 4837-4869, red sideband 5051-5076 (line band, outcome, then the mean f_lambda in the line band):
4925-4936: 0.078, 10.4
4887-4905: -0.058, 12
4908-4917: 0.021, 11.1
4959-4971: -0.032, 11.3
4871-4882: 0.019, 11.3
